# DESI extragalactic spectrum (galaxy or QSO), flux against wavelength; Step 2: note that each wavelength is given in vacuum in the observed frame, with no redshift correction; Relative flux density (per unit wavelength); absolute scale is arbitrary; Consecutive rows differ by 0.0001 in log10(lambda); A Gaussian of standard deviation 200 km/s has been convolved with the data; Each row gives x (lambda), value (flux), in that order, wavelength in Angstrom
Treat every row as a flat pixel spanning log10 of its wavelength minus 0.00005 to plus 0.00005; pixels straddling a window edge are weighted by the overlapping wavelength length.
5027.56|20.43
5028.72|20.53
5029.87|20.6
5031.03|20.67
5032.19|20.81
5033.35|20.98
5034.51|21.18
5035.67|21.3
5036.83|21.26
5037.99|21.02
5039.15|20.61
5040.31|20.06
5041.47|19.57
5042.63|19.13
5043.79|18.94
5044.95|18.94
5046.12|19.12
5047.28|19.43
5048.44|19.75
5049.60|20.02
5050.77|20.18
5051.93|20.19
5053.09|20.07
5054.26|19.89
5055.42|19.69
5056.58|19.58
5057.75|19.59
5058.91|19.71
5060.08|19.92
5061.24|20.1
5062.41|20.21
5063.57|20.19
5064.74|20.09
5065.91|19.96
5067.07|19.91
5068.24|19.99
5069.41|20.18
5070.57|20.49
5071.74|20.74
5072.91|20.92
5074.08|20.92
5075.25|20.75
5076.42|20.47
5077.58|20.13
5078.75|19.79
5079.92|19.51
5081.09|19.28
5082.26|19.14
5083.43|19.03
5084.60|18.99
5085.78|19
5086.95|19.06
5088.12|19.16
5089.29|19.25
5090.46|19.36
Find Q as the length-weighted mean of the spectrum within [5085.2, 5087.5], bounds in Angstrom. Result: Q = 19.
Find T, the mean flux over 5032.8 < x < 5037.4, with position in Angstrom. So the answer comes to 21.2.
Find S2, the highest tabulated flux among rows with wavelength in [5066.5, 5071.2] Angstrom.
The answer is 20.49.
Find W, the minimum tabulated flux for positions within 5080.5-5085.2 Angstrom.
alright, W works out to 18.99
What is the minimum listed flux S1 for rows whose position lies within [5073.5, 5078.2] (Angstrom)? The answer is 20.13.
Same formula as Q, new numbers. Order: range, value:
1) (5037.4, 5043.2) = 20.1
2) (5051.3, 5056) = 20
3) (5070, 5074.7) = 20.7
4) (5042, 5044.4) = 19.1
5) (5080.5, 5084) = 19.2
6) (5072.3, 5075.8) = 20.8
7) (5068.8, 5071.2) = 20.4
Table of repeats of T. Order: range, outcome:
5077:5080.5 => 19.8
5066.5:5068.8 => 19.9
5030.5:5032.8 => 20.7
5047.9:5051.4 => 20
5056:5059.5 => 19.6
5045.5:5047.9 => 19.2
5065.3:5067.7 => 19.9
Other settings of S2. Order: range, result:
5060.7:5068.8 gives 20.21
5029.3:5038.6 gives 21.3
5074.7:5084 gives 20.75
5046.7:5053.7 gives 20.19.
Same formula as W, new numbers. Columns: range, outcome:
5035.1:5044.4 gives 18.94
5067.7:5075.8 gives 19.99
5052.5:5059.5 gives 19.58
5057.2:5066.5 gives 19.59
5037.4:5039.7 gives 20.61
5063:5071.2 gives 19.91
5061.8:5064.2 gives 20.19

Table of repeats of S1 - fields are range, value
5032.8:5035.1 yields 20.98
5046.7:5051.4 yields 19.43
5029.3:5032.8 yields 20.6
